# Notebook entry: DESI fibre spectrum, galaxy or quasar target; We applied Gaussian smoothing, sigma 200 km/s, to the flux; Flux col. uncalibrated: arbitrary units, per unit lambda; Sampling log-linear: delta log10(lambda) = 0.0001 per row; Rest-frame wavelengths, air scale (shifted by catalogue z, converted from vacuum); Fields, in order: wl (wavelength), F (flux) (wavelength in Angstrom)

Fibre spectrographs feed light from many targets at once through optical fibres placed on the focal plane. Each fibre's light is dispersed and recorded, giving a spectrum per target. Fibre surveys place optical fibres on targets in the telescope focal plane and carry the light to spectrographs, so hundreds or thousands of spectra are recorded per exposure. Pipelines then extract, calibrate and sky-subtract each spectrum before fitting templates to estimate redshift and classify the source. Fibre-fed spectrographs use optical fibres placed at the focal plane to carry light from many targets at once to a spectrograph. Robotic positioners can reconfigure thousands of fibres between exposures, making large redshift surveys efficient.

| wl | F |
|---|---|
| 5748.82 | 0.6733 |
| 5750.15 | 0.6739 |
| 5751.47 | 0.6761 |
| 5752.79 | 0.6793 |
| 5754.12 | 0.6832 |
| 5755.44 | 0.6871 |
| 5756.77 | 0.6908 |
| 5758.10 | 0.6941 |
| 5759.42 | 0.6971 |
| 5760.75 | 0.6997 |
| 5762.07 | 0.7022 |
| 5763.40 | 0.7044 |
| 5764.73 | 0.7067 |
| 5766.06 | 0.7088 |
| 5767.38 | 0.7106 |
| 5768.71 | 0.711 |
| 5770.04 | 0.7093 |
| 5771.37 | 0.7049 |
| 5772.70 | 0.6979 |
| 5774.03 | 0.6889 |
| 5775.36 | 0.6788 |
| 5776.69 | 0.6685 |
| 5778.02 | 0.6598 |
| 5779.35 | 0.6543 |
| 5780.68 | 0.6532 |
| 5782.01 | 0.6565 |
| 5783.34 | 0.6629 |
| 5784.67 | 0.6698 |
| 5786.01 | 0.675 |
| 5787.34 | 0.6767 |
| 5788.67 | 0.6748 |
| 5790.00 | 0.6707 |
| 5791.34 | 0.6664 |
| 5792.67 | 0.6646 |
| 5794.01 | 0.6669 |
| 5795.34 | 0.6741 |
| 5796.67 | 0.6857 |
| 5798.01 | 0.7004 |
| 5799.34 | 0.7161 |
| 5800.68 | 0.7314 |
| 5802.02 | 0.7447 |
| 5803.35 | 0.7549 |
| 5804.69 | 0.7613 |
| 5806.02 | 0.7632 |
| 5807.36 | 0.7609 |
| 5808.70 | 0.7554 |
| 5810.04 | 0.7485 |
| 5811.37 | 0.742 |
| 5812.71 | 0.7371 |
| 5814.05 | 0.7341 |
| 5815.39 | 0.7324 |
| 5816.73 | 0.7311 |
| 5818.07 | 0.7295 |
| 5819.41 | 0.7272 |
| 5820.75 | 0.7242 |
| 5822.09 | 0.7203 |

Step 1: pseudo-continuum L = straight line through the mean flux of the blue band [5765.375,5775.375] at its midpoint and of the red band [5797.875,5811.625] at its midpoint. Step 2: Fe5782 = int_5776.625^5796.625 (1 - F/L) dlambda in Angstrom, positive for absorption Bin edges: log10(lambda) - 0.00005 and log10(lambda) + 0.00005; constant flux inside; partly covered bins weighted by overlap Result 1.6 Angstrom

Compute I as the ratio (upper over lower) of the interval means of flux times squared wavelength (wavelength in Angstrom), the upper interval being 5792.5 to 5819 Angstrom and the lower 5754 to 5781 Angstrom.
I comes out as 1.07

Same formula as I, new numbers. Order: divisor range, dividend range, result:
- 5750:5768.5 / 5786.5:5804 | 1.01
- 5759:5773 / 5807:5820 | 1.07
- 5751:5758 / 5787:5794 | 0.99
